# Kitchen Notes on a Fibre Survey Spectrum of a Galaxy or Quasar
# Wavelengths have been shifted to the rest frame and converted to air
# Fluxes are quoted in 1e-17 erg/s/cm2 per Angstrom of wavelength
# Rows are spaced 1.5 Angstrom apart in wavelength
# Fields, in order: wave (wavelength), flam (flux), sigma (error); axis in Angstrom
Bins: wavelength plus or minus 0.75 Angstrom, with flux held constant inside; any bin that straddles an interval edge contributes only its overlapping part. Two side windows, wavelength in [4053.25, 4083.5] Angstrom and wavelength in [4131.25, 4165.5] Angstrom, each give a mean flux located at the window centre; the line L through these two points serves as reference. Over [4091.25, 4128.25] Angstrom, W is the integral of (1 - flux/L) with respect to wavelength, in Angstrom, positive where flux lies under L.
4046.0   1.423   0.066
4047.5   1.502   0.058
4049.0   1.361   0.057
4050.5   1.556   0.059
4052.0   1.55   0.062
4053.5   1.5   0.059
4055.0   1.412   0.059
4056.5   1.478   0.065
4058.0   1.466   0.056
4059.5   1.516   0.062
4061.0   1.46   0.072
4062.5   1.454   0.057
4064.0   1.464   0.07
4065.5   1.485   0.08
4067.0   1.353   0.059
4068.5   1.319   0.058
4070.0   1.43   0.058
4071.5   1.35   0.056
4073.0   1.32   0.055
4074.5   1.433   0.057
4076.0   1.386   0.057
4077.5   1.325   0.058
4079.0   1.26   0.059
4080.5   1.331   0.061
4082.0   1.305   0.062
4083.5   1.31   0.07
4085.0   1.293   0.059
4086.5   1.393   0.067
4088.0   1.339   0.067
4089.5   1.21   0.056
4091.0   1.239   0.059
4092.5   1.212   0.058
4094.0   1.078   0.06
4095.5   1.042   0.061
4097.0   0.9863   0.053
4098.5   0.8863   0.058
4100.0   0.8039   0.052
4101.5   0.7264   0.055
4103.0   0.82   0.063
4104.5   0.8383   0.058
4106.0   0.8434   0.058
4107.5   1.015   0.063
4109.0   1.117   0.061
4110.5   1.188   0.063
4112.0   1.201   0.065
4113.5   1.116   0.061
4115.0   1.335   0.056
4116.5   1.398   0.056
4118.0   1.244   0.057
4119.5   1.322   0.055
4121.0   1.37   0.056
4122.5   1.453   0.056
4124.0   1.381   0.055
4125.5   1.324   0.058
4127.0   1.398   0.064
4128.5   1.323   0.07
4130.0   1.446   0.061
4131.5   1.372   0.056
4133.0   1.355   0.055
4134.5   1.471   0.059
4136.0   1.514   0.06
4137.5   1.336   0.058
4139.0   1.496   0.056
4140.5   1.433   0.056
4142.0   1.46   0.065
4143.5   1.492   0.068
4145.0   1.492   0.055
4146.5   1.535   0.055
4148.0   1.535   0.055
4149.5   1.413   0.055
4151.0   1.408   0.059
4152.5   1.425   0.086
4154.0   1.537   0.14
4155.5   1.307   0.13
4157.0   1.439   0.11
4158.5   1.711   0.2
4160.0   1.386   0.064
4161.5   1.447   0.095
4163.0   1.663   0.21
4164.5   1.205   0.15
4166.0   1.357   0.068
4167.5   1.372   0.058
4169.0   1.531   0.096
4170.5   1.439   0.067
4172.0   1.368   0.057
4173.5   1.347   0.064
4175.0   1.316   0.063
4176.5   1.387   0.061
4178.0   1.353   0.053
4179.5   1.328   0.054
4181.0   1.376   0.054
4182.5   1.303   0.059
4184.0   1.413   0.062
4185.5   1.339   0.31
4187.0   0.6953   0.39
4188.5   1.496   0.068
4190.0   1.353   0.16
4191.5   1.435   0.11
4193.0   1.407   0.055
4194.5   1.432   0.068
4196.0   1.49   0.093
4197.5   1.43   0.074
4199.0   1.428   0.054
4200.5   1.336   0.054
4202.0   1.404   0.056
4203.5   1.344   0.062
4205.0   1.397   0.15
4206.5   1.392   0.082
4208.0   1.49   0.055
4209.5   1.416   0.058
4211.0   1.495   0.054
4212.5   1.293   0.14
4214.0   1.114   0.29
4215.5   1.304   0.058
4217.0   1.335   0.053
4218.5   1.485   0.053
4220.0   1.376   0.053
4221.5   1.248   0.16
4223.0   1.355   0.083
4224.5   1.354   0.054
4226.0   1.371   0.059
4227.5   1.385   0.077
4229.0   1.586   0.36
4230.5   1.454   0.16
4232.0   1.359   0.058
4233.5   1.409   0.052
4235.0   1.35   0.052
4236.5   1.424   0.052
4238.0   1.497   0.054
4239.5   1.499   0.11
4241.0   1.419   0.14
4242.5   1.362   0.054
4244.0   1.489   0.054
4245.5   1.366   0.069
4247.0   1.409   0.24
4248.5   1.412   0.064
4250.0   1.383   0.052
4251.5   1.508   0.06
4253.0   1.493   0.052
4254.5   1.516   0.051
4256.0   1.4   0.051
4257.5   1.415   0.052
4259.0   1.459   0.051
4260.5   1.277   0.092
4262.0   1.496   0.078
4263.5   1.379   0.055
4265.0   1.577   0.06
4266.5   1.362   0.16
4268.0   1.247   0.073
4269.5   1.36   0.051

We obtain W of 7.6 Angstrom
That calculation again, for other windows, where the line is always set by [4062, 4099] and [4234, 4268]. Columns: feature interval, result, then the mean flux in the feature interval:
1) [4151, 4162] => -0.9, 1.46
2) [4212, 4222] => 0.6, 1.31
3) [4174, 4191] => 0.8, 1.31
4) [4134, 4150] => -1.6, 1.47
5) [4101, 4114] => 3.2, 0.987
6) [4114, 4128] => -0.3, 1.35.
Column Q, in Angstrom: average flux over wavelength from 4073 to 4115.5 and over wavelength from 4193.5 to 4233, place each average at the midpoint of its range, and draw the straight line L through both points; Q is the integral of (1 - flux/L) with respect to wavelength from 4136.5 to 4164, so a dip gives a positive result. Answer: -4.6 Angstrom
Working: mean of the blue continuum 1.15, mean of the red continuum 1.39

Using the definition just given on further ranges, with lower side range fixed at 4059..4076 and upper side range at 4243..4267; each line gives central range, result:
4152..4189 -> 1.15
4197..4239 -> 1.25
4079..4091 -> 0.95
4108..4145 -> 1.66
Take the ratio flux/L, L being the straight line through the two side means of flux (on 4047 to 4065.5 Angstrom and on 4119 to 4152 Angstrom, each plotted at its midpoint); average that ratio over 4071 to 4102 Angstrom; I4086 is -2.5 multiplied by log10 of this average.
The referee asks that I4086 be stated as 0.21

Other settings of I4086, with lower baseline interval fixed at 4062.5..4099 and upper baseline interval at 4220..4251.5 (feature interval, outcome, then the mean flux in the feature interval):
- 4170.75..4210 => 0.01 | 1.37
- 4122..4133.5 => -0.05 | 1.38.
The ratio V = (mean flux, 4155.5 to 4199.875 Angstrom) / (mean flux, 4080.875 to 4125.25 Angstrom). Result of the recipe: 1.20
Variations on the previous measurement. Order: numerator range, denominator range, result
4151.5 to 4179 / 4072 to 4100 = 1.15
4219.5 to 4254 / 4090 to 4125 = 1.27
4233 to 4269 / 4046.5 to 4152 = 1.08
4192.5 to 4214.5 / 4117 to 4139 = 1.01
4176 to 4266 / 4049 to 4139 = 1.08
